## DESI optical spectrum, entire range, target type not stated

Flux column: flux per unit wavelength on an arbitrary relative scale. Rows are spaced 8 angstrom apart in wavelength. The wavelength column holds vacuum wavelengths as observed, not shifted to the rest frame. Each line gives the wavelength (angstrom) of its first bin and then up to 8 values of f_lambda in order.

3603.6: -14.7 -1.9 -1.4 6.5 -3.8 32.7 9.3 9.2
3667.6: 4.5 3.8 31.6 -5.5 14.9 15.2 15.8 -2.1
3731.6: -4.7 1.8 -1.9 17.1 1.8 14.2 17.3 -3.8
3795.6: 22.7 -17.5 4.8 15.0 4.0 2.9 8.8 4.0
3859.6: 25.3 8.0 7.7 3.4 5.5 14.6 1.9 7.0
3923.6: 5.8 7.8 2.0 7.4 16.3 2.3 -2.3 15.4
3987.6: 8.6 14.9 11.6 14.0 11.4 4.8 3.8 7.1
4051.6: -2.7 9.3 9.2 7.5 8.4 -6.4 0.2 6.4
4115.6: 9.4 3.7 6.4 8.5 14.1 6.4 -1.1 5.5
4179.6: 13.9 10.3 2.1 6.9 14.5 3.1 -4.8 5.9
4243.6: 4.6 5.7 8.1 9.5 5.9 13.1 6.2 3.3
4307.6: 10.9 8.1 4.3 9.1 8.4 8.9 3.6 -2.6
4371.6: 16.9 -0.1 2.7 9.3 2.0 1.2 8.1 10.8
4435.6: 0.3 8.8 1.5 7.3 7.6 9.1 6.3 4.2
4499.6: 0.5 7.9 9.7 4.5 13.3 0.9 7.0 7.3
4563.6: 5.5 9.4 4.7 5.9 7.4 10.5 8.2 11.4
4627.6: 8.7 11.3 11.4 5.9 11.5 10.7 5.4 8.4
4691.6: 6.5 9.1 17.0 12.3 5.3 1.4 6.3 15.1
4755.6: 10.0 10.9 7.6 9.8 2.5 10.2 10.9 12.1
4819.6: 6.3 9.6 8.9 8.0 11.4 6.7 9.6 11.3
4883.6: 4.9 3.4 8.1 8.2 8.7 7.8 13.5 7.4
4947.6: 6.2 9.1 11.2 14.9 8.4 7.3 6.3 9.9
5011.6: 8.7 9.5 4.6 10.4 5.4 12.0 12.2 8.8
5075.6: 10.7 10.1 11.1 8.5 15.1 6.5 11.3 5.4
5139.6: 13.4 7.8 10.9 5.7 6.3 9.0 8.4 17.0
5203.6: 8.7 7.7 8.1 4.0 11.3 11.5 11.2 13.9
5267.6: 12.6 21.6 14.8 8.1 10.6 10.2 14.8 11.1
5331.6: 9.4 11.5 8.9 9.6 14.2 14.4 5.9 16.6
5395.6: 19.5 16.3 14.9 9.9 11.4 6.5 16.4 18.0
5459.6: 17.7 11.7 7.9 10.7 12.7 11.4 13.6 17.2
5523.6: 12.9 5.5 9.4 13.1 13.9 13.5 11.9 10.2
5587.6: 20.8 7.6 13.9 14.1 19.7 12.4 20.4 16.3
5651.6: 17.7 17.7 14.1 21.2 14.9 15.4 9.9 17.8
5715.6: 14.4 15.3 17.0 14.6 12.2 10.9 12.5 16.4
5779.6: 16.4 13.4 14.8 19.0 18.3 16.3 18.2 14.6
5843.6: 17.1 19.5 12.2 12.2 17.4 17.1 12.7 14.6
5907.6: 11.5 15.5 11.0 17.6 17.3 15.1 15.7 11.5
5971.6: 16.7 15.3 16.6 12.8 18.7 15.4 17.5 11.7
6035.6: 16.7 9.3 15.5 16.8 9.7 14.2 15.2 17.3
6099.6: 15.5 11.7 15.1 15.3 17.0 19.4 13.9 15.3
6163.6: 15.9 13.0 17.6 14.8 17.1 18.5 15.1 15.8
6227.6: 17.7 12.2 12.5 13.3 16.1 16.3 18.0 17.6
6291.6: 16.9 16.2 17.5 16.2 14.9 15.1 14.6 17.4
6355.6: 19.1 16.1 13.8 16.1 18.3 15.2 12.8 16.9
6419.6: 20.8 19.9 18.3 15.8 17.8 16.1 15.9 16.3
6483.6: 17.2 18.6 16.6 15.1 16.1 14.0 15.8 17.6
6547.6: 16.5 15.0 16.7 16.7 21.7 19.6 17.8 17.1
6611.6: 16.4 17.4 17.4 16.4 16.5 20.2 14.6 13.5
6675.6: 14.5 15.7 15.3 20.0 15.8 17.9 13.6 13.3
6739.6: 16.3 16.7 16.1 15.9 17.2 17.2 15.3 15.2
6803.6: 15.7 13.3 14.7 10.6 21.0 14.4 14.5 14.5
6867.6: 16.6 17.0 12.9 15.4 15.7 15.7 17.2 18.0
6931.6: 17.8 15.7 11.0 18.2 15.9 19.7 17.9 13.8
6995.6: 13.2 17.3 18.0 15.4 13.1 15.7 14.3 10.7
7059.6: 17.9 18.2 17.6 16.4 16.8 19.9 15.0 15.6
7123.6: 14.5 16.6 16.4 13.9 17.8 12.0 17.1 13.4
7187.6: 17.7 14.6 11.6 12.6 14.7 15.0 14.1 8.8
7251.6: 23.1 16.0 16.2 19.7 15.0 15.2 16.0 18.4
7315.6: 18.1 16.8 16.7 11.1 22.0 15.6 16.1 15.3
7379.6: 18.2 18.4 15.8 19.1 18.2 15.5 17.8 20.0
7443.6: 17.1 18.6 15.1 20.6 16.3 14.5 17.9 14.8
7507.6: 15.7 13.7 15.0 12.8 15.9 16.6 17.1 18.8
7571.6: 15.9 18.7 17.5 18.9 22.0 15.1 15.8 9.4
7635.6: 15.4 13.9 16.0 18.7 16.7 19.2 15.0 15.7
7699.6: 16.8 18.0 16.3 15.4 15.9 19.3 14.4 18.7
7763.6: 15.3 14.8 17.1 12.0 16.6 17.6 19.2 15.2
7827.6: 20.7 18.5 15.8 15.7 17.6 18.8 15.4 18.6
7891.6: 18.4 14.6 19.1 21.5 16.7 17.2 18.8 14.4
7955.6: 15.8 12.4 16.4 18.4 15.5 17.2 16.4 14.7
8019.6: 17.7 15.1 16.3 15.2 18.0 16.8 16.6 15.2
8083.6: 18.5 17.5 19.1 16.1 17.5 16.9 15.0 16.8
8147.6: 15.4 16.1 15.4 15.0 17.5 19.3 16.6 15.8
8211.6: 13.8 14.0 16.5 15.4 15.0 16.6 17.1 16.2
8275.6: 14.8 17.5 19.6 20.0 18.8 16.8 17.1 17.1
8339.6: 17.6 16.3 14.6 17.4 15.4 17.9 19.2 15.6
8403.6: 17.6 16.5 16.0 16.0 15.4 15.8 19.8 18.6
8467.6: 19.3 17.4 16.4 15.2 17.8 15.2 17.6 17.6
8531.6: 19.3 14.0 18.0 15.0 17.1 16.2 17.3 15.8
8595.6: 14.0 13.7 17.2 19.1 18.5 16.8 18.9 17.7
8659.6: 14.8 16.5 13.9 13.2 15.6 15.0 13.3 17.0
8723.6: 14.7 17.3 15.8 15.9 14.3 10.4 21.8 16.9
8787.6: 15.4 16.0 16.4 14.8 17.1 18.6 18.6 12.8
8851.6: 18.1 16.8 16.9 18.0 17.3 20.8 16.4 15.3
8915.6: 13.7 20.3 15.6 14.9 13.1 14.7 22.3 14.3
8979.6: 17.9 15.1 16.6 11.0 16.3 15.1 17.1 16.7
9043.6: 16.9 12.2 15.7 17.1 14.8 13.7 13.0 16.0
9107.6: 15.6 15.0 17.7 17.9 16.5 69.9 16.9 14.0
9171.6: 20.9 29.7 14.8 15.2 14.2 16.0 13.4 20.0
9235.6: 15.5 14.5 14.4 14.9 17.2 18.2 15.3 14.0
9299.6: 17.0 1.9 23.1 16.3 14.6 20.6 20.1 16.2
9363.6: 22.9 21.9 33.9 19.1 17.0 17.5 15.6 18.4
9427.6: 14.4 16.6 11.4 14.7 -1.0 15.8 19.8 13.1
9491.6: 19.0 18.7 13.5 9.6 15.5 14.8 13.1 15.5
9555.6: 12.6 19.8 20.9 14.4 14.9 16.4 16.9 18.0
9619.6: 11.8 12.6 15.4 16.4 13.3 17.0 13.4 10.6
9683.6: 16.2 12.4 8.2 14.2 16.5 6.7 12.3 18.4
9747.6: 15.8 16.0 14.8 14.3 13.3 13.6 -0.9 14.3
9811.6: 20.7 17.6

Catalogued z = 0.393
